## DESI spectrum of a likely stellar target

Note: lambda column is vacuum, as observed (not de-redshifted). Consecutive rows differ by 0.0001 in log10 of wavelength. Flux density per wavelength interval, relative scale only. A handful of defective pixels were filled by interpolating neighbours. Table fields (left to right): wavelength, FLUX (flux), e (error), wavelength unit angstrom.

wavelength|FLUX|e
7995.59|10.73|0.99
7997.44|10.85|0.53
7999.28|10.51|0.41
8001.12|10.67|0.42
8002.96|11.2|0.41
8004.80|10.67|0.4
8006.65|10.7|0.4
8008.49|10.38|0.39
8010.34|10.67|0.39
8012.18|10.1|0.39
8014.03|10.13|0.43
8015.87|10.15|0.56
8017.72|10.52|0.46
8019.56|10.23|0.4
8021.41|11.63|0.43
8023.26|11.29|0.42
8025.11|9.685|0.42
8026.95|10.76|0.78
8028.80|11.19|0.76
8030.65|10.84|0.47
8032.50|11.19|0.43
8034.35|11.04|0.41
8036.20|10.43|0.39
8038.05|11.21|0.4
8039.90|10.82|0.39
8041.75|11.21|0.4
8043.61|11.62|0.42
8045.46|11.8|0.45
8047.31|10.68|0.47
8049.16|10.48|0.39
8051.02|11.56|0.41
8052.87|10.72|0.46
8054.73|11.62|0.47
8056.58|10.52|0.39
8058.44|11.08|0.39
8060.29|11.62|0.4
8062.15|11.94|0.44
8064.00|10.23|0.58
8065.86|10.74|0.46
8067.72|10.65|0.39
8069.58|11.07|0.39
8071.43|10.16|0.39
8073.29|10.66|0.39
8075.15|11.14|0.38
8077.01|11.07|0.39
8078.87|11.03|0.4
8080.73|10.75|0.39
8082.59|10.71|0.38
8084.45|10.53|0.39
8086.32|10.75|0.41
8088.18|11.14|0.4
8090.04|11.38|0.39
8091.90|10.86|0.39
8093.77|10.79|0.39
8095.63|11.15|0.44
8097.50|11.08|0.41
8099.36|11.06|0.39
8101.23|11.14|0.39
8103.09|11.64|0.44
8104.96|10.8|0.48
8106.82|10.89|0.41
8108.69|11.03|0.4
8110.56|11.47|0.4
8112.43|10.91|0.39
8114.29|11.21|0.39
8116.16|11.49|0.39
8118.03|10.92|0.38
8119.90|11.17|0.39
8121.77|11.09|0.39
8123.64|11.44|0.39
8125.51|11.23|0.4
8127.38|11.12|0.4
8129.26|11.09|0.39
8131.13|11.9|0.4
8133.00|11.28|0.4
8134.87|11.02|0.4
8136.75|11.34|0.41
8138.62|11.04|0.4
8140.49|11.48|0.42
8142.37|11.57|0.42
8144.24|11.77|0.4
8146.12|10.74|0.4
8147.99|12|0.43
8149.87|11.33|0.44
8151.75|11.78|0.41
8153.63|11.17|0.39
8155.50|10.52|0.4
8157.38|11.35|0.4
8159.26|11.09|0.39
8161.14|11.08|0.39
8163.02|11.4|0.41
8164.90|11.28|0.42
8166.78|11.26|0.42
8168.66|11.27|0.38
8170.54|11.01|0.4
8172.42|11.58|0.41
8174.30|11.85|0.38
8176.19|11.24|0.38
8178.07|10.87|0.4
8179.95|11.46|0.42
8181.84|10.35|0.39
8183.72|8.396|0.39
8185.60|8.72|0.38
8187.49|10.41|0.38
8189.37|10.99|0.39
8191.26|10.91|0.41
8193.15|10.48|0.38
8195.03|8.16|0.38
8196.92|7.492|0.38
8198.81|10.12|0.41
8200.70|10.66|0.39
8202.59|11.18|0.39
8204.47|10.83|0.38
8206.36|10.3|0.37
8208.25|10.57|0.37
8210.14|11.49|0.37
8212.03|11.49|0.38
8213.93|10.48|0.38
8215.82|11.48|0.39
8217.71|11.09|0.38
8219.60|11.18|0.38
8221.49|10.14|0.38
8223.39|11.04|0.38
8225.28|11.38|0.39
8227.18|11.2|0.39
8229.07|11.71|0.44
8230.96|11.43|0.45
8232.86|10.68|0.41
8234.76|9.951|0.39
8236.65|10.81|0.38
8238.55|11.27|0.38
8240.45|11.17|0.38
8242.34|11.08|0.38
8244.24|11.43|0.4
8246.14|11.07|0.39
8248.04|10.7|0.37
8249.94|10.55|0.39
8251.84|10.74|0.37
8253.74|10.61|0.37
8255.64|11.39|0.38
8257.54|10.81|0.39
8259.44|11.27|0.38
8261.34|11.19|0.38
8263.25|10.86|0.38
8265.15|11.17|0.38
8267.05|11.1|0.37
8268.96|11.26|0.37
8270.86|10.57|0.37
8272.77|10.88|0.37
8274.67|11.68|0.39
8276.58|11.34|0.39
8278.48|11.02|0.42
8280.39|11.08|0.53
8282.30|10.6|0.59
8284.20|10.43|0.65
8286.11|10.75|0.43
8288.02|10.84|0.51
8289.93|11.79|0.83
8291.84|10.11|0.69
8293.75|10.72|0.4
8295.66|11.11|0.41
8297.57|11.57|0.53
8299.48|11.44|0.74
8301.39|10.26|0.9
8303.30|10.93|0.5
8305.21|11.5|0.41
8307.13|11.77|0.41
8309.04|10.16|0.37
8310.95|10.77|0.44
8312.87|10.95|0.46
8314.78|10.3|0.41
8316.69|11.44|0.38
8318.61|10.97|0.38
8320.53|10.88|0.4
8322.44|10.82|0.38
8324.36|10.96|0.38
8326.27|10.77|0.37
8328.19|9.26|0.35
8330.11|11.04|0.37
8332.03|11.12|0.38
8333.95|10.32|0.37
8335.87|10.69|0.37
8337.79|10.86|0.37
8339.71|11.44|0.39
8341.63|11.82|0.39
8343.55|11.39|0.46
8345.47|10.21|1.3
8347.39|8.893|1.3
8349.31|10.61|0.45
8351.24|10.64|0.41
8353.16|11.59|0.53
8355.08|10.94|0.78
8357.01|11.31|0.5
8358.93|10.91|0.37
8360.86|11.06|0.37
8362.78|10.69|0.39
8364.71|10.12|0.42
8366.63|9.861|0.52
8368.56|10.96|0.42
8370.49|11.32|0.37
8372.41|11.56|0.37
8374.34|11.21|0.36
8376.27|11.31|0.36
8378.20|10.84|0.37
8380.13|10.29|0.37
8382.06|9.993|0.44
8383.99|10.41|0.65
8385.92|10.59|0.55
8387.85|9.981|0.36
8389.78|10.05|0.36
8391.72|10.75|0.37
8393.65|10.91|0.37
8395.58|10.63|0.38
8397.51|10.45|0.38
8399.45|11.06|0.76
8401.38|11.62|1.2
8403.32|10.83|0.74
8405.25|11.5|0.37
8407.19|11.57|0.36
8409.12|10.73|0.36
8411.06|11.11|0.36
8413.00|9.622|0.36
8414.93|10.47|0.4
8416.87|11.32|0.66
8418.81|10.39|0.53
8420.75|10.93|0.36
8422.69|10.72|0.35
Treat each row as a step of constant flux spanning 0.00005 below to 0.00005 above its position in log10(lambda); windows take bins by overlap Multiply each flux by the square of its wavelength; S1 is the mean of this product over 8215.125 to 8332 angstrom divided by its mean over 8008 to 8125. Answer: 1.1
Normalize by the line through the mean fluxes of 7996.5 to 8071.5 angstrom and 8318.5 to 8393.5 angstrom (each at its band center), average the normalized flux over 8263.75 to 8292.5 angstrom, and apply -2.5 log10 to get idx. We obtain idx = -0.02 mag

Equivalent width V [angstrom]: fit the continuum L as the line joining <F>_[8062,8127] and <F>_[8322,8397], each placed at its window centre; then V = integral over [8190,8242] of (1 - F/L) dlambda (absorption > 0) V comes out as 0.8 angstrom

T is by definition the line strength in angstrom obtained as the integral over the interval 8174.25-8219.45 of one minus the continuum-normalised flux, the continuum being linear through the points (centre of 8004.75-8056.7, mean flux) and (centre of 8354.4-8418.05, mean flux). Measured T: 1.5 angstrom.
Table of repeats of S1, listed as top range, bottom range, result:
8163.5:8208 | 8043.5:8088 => 0.99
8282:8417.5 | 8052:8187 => 1.03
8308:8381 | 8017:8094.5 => 1.06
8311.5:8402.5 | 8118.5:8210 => 1.04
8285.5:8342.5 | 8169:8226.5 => 1.06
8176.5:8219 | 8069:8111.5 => 0.97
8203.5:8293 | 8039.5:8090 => 1.05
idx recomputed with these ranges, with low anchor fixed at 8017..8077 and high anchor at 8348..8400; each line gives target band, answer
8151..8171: -0.032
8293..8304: -0.024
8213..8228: -0.016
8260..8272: -0.022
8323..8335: 0.018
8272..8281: -0.042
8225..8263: -0.019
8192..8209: 0.090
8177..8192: 0.061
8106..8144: -0.034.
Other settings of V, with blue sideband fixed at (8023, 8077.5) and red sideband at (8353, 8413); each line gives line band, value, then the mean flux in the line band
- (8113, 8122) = -0.2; 11.2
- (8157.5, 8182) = -0.7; 11.2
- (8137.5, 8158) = -0.8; 11.3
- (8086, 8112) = -0.3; 11.1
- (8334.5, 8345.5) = -0.3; 11.1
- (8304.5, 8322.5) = -0.2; 11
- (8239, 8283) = -0.7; 11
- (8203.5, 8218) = -0.1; 11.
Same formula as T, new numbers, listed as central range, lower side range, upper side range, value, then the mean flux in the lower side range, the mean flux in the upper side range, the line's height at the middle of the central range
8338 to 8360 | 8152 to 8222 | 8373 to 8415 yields -0.3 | 10.7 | 10.7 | 10.7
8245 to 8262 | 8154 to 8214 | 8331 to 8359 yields -0.3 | 10.6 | 10.8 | 10.7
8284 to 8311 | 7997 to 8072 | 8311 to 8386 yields -0.4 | 10.8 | 10.8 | 10.8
